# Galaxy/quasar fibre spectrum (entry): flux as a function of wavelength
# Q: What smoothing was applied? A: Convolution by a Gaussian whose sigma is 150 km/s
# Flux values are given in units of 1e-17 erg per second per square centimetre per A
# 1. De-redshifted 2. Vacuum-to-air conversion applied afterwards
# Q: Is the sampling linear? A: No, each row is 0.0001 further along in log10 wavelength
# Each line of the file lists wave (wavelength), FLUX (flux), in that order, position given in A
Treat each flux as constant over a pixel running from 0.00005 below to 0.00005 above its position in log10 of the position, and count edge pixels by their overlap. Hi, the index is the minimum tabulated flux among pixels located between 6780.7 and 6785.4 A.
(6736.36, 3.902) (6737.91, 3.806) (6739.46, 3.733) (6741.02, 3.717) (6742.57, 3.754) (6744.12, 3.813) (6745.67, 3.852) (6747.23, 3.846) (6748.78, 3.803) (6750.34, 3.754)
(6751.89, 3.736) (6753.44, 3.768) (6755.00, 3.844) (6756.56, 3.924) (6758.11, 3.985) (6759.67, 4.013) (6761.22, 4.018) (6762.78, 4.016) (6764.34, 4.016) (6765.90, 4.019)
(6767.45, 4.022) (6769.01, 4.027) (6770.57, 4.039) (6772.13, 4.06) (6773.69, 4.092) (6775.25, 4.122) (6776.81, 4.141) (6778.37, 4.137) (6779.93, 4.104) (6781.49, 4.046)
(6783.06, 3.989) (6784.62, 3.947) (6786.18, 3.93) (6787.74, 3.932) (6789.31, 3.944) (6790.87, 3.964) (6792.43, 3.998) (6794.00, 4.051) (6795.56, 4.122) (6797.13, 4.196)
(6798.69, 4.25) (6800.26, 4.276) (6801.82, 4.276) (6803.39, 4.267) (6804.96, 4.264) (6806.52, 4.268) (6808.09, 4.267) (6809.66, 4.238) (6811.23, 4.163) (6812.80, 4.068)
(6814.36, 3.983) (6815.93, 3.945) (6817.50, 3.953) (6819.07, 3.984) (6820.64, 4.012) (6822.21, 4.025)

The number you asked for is 3.947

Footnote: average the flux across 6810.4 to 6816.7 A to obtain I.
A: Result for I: 4.04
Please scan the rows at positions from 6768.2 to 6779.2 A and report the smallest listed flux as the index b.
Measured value 4.027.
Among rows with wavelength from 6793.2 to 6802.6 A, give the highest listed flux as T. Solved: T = 4.276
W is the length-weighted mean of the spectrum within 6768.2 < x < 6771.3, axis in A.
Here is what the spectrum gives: 4.03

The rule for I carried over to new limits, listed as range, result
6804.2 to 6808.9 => 4.27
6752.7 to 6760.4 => 3.9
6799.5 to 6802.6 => 4.28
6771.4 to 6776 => 4.09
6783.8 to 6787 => 3.95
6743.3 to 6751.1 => 3.81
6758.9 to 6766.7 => 4.02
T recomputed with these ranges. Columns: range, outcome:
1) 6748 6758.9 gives 3.985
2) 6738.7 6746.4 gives 3.852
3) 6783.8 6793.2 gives 3.998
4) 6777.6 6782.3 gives 4.137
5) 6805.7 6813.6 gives 4.268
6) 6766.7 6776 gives 4.122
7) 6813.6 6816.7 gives 3.983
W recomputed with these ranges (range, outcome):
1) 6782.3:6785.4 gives 3.97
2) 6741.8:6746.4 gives 3.81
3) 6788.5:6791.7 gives 3.96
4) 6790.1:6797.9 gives 4.06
